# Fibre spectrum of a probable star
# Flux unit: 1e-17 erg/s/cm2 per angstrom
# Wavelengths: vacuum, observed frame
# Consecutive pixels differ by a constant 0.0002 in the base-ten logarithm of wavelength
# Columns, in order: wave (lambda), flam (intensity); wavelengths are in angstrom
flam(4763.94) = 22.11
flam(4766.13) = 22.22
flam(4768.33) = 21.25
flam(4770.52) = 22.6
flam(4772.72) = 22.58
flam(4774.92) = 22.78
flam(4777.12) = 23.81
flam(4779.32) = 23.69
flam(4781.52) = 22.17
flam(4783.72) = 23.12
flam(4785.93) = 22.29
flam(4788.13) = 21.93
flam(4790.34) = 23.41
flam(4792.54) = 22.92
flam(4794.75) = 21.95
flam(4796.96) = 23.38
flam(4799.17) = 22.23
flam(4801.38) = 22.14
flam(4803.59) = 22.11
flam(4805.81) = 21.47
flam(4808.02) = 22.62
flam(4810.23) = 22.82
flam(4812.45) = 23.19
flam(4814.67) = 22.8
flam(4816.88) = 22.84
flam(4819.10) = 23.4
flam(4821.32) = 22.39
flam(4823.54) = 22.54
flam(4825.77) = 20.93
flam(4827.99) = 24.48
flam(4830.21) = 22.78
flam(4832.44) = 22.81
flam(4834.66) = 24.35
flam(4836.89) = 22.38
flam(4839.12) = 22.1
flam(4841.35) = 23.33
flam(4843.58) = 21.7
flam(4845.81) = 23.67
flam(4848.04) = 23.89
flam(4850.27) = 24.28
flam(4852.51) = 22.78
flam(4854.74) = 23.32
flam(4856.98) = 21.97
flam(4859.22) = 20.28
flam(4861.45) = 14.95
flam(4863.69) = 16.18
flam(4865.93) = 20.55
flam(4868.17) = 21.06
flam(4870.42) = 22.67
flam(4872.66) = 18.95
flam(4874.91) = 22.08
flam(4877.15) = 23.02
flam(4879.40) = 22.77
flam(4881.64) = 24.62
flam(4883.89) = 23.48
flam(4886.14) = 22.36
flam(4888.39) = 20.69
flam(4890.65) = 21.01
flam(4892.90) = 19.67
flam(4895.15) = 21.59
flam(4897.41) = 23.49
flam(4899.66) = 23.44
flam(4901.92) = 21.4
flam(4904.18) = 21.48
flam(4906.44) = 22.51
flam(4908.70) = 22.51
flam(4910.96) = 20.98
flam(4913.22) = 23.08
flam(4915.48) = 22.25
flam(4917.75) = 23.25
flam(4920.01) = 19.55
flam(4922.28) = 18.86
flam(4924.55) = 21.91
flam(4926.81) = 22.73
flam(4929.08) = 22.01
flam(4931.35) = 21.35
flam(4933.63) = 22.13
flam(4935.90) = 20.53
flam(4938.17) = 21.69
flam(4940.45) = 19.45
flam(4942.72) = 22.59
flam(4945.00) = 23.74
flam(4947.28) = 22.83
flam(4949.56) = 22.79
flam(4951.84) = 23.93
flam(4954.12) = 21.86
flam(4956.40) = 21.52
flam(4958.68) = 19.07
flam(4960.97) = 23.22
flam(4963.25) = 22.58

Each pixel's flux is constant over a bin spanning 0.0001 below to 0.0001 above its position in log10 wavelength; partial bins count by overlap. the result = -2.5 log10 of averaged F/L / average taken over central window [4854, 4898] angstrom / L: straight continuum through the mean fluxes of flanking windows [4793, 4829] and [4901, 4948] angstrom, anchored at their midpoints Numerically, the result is 0.046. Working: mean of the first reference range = 22.6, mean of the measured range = 21.2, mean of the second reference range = 21.7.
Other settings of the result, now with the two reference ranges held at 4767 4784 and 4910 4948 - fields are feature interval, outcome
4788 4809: 0.01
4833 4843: -0.03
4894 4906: -0.02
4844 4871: 0.04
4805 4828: -0.01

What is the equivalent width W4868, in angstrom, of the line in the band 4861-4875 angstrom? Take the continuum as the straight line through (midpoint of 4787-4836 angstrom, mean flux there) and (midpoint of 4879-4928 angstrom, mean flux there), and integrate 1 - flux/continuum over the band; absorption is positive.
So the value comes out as 1.7 angstrom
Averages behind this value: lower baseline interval 22.7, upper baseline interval 22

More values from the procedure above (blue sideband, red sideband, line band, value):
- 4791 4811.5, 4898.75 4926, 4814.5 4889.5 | 0.0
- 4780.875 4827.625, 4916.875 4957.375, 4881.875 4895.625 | 0.3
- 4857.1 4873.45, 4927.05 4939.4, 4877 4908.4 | -3.0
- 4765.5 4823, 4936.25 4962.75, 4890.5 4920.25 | 0.3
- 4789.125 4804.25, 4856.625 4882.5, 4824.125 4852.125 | -2.0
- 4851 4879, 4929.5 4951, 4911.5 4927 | 0.0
